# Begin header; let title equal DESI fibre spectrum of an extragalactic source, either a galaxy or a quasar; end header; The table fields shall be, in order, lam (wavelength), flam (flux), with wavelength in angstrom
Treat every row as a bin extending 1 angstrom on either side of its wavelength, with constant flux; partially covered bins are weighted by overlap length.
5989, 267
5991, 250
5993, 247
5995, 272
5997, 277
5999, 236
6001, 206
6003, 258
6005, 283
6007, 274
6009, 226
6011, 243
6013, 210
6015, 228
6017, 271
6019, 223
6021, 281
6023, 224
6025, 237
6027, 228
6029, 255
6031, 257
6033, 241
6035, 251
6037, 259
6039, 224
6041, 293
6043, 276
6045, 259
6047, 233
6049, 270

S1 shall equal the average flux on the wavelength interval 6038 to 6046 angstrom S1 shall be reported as 263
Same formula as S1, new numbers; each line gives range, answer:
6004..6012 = 256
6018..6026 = 241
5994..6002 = 248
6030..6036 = 250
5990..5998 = 262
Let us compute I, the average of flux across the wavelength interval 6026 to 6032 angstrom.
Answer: 247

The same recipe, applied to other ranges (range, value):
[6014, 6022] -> 251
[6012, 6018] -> 236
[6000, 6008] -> 255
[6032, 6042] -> 254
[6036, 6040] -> 242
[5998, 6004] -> 233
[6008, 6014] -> 226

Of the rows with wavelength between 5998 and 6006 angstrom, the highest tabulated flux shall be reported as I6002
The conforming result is 283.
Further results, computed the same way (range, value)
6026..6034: 257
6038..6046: 293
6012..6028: 281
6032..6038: 259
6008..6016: 243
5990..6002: 277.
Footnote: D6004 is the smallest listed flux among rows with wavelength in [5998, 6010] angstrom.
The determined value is 206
